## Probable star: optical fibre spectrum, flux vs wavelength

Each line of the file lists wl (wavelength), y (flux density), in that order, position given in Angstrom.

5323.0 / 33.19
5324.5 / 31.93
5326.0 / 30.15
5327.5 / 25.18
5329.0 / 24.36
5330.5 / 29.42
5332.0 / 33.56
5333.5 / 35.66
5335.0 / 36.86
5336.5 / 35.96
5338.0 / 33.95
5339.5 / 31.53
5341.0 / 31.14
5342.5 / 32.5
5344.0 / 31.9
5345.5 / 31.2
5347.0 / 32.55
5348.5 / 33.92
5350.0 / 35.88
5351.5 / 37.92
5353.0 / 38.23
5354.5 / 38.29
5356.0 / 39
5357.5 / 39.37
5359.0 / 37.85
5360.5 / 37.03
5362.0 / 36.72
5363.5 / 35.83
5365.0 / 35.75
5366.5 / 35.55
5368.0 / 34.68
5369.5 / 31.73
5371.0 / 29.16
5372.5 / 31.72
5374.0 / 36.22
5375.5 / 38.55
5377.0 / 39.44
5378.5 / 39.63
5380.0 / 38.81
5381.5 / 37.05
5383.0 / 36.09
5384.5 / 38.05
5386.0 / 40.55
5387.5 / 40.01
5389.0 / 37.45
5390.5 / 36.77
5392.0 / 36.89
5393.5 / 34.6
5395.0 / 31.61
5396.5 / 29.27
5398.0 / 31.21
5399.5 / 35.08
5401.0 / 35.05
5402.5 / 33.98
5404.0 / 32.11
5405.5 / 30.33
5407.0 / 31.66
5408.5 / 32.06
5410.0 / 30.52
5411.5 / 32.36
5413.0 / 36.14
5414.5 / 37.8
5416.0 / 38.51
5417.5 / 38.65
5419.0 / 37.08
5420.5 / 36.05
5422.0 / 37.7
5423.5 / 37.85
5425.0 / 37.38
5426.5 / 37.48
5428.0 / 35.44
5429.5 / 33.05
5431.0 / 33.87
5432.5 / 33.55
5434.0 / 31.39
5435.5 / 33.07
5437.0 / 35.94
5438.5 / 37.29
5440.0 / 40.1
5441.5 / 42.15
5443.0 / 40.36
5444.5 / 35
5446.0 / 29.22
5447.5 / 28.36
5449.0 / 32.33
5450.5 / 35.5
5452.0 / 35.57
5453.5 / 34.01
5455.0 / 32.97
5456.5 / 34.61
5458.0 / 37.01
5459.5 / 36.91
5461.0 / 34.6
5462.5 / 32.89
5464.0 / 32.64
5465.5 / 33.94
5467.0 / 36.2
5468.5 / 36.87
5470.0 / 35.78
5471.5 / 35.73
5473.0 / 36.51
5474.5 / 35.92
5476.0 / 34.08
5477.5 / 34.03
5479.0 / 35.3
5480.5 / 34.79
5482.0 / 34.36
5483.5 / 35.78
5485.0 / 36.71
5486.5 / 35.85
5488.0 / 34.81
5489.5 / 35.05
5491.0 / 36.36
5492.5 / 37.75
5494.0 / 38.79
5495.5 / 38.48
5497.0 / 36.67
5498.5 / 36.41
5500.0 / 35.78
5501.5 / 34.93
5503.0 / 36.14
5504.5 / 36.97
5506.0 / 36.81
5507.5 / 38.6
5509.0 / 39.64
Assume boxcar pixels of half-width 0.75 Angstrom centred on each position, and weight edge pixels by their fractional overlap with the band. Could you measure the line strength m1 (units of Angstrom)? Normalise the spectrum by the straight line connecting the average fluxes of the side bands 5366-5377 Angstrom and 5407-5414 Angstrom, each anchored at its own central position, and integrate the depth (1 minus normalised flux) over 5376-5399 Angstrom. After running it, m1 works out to -1.9 Angstrom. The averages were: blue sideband 34.3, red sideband 32.8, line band 36.5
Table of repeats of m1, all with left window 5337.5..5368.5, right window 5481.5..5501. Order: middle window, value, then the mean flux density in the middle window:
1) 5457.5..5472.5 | 0.38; 35.2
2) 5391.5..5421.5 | 1.39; 34.1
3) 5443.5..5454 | 0.88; 33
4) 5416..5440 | -0.04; 35.9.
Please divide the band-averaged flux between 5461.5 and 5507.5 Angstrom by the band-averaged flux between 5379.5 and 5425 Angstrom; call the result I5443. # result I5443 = 1.0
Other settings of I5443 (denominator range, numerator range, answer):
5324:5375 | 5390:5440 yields 1.02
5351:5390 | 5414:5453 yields 0.97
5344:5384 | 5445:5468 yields 0.94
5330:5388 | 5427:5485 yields 0.98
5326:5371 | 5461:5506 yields 1.05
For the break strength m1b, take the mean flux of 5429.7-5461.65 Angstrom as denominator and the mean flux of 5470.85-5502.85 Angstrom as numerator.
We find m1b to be 1.0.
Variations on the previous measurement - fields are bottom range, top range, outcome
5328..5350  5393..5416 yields 1.02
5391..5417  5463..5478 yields 1.05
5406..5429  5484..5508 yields 1.03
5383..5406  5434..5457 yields 1.00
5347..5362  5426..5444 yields 0.97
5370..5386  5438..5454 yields 0.97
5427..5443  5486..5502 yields 1.02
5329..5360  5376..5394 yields 1.10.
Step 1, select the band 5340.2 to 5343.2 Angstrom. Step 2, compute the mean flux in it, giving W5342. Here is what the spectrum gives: 31.8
